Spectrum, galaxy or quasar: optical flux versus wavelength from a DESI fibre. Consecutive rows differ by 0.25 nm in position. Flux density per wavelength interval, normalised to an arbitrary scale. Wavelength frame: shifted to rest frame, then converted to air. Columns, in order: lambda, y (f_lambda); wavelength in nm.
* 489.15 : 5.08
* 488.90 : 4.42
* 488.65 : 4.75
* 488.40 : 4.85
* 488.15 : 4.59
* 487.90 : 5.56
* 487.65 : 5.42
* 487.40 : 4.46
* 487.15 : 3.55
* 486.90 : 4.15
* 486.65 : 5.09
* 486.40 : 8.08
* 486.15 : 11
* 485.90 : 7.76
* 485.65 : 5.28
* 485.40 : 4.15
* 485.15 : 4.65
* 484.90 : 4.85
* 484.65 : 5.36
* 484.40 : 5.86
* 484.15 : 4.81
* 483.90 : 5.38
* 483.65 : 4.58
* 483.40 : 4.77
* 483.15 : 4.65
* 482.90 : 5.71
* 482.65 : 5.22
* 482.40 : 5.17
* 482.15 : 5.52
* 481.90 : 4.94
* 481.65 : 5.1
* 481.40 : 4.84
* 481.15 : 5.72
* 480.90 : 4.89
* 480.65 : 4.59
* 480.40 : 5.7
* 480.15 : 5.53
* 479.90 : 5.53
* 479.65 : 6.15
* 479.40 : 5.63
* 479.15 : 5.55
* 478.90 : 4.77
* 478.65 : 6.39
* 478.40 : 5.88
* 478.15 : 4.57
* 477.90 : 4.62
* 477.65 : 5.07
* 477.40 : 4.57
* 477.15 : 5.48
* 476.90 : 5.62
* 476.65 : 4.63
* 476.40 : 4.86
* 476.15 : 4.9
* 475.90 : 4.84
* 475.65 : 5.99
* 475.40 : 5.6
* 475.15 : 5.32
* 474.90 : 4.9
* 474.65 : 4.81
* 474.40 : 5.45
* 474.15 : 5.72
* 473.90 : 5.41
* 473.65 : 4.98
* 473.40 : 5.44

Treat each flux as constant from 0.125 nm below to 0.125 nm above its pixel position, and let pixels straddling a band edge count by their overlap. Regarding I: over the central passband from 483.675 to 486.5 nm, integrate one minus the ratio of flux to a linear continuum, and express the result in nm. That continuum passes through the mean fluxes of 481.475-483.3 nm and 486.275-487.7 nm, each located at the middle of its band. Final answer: -0.50 nm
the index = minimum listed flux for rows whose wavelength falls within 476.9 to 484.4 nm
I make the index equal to 4.57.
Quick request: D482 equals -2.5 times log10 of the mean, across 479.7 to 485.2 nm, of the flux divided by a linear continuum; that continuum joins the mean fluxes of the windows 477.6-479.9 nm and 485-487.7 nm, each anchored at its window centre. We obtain 0.08 mag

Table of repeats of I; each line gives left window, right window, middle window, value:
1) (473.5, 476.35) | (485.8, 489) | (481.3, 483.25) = 0.12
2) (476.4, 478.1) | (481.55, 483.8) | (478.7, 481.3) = -0.21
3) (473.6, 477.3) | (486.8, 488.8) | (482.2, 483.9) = -0.06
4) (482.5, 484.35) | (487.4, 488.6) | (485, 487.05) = -0.48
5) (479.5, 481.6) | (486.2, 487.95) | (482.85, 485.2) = 0.15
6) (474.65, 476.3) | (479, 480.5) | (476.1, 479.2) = 0.17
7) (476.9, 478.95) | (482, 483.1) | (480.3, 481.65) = 0.04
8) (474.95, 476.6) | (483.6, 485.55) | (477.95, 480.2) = -0.18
